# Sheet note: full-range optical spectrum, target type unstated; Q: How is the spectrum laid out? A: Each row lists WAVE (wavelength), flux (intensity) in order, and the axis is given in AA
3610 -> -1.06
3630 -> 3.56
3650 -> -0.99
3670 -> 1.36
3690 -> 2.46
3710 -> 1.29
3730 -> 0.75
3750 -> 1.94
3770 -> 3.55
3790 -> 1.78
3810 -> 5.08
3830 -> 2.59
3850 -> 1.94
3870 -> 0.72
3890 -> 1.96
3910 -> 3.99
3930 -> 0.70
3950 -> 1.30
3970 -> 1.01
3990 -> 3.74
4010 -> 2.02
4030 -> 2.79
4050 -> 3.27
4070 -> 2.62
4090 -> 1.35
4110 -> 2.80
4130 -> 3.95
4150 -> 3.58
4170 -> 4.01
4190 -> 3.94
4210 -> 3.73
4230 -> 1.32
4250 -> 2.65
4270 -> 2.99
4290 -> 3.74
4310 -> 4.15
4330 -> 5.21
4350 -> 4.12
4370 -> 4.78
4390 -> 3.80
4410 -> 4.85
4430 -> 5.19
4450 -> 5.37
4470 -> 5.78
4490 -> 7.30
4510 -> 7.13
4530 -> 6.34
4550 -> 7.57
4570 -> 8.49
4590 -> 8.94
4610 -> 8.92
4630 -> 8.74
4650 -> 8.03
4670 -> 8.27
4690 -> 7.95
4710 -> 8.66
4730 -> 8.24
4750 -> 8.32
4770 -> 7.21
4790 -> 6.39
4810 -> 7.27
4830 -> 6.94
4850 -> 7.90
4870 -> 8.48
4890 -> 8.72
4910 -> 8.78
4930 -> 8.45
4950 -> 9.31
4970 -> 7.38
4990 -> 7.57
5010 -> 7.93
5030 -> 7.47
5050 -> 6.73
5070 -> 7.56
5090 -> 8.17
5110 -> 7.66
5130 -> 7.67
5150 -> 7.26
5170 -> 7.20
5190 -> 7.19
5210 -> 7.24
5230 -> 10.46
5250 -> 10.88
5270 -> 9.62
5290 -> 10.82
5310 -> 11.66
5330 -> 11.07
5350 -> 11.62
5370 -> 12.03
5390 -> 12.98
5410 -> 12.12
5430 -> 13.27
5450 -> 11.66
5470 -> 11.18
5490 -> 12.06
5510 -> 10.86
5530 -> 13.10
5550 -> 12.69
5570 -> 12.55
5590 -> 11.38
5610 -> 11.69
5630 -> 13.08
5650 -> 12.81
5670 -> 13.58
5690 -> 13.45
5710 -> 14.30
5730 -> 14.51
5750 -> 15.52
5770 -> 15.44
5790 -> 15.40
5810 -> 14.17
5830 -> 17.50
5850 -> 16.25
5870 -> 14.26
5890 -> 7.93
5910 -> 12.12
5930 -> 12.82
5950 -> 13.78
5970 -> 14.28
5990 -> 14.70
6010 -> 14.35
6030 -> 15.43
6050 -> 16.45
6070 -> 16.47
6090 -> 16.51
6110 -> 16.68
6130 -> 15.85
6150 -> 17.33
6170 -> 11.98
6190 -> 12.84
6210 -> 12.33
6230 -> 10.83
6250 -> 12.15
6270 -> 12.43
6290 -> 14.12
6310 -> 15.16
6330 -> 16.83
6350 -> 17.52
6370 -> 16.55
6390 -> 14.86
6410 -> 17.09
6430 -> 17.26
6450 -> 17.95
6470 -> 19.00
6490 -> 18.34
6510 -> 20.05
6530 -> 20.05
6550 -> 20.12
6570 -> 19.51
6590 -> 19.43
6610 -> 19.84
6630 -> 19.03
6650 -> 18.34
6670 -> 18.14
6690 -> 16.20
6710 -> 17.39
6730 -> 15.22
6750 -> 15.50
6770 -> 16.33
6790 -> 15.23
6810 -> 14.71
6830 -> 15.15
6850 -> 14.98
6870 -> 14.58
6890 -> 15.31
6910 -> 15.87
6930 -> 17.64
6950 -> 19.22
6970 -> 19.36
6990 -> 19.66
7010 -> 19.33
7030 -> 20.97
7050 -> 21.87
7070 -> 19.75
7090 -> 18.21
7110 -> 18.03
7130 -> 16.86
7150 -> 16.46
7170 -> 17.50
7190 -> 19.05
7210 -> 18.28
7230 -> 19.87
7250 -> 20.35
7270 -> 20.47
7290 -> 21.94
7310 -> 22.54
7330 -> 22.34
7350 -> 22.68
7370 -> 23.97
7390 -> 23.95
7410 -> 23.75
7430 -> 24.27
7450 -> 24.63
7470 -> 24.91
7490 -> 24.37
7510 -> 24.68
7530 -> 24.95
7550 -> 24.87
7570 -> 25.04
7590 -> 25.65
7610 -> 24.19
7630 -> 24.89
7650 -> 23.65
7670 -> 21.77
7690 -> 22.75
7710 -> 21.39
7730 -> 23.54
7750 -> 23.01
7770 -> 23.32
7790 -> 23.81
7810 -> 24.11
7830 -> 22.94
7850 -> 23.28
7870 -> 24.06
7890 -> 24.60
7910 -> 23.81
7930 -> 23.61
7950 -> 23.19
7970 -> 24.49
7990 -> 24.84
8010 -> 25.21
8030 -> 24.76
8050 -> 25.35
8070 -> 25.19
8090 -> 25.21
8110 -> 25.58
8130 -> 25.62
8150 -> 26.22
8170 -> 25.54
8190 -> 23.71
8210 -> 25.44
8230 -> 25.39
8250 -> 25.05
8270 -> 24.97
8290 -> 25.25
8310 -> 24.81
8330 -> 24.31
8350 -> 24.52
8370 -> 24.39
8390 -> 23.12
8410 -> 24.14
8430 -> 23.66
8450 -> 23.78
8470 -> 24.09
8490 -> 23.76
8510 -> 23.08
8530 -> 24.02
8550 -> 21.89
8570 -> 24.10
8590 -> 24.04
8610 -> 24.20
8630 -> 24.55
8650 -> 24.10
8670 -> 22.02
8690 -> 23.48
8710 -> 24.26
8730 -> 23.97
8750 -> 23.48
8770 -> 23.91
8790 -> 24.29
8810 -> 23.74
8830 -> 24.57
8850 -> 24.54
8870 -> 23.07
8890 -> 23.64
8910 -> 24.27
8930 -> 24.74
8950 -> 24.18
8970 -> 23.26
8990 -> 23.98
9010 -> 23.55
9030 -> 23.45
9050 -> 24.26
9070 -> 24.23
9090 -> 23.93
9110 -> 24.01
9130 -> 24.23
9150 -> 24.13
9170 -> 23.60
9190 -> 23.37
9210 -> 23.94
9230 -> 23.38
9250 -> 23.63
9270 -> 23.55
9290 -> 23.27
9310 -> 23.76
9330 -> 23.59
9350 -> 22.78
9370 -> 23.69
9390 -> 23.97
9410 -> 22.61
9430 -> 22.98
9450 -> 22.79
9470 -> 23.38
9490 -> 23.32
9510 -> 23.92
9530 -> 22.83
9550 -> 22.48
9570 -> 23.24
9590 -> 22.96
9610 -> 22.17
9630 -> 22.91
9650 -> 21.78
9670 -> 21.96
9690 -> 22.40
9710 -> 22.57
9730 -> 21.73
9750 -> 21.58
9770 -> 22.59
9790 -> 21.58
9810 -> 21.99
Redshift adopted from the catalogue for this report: 0.00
